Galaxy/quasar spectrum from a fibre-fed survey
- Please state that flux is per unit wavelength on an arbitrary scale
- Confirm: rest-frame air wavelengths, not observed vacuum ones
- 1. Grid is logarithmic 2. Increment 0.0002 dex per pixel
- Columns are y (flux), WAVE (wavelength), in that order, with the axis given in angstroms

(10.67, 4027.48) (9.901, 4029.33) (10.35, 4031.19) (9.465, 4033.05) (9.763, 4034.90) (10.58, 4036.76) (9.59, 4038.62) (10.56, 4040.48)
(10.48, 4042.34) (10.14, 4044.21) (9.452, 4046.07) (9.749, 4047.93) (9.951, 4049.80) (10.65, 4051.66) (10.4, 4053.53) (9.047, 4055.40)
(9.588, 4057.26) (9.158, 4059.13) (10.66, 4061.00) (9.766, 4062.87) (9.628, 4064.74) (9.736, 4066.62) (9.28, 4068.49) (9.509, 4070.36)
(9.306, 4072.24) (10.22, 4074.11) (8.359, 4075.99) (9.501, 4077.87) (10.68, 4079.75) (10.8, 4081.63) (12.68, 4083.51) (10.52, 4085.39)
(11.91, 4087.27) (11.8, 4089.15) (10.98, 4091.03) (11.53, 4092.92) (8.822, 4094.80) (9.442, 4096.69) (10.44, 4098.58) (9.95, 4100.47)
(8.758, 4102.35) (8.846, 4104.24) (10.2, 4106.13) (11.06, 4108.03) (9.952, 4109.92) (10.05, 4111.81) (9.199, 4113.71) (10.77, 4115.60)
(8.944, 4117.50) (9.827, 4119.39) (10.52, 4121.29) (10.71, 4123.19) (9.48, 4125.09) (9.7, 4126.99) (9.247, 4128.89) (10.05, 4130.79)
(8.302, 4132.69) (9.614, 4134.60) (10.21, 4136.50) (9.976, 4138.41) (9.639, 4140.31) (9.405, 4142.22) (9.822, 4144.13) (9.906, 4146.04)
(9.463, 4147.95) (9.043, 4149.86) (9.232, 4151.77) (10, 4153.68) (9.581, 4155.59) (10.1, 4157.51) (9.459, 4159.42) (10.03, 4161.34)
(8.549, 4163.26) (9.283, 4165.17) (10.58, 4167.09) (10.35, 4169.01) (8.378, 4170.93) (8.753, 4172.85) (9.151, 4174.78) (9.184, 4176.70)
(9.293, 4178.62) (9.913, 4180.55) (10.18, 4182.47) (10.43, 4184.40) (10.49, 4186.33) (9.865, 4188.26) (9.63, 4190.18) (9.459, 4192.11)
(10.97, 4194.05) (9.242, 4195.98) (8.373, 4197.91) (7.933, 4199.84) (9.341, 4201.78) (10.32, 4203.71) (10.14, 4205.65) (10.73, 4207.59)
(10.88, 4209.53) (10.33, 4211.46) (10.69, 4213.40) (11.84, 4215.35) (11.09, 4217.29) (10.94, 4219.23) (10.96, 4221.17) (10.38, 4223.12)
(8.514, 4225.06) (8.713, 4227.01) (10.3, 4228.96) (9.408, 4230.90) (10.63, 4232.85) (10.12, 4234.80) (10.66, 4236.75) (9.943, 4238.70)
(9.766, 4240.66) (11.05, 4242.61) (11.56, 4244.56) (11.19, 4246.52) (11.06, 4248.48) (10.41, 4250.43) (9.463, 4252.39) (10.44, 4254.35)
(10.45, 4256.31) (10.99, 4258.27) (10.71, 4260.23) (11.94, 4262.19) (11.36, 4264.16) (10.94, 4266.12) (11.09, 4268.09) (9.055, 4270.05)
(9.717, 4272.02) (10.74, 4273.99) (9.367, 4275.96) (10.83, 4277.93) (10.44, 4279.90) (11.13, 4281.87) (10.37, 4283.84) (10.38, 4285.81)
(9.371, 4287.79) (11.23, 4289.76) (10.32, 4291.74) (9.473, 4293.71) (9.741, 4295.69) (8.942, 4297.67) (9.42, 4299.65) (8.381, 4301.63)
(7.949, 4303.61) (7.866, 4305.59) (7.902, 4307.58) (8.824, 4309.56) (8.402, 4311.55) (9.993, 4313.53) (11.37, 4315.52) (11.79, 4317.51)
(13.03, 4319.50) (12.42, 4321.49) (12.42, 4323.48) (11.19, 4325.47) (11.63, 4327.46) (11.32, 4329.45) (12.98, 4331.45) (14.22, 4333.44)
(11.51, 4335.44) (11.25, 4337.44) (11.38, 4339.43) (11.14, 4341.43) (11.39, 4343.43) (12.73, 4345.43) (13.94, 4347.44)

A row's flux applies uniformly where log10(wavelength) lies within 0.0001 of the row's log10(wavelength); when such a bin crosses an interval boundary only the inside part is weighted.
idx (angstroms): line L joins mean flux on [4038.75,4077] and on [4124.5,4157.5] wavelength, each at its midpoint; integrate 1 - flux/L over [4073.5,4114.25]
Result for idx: -2.42 angstroms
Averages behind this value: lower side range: 9.78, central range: 10.3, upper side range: 9.59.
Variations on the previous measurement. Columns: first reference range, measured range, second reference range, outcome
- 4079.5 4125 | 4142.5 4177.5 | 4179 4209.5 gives 1.81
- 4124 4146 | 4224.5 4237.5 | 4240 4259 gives 0.86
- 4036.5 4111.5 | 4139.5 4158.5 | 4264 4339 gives 1.12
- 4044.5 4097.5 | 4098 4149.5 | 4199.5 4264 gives 2.28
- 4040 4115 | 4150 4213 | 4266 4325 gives 2.42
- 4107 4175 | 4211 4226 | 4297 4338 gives -0.77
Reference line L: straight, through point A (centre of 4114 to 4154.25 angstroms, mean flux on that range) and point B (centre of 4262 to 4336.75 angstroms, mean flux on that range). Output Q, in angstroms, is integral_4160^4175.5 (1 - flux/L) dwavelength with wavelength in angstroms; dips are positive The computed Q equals 0.7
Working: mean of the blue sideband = 9.7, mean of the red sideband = 10.5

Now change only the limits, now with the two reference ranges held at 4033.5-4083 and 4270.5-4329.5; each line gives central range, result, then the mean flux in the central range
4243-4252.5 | -0.72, 10.9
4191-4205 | 0.91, 9.39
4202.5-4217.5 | -0.96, 10.7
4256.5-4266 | -0.97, 11.2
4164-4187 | 0.87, 9.64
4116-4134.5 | 0.54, 9.67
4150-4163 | 0.49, 9.63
